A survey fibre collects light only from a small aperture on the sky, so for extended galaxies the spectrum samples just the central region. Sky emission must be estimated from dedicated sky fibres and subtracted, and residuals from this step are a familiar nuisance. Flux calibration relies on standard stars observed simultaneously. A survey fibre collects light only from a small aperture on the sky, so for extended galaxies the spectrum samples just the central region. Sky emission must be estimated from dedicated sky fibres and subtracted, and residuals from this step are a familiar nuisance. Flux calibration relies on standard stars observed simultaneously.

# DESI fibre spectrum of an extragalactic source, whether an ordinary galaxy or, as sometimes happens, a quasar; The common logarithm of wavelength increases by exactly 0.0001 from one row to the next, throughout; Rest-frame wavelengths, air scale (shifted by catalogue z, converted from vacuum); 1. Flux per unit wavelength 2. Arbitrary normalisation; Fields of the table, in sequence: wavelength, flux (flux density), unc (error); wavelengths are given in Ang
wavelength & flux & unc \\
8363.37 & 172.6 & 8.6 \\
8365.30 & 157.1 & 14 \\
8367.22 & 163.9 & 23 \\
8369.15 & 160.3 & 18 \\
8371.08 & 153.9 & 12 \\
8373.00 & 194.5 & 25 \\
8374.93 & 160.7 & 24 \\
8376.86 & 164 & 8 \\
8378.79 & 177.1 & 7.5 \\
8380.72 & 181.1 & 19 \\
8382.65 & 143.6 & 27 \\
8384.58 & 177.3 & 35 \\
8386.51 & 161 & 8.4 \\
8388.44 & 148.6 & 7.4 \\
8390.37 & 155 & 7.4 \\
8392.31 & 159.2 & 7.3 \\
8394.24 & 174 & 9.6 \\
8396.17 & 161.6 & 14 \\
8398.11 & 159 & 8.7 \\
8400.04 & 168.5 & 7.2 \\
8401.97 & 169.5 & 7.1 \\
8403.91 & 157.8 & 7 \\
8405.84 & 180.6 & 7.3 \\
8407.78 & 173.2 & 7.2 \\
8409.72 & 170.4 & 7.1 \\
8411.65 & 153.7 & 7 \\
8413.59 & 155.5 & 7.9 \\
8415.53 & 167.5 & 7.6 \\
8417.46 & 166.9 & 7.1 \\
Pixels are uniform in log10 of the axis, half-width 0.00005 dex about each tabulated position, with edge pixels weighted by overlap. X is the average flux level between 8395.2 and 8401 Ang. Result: 163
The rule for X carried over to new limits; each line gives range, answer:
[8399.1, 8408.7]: 170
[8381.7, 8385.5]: 160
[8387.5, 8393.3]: 154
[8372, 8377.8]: 173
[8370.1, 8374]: 174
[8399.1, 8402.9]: 169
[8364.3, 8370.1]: 160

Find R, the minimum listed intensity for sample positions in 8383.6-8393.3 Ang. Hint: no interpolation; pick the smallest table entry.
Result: 148.6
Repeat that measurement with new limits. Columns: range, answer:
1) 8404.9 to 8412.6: 153.7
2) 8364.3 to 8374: 153.9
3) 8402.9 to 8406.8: 157.8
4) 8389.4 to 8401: 155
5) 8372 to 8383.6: 143.6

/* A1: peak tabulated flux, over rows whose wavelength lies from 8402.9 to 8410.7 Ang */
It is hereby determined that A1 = 180.6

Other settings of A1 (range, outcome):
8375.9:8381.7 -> 181.1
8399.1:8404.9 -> 169.5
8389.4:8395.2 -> 174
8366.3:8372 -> 163.9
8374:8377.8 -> 164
